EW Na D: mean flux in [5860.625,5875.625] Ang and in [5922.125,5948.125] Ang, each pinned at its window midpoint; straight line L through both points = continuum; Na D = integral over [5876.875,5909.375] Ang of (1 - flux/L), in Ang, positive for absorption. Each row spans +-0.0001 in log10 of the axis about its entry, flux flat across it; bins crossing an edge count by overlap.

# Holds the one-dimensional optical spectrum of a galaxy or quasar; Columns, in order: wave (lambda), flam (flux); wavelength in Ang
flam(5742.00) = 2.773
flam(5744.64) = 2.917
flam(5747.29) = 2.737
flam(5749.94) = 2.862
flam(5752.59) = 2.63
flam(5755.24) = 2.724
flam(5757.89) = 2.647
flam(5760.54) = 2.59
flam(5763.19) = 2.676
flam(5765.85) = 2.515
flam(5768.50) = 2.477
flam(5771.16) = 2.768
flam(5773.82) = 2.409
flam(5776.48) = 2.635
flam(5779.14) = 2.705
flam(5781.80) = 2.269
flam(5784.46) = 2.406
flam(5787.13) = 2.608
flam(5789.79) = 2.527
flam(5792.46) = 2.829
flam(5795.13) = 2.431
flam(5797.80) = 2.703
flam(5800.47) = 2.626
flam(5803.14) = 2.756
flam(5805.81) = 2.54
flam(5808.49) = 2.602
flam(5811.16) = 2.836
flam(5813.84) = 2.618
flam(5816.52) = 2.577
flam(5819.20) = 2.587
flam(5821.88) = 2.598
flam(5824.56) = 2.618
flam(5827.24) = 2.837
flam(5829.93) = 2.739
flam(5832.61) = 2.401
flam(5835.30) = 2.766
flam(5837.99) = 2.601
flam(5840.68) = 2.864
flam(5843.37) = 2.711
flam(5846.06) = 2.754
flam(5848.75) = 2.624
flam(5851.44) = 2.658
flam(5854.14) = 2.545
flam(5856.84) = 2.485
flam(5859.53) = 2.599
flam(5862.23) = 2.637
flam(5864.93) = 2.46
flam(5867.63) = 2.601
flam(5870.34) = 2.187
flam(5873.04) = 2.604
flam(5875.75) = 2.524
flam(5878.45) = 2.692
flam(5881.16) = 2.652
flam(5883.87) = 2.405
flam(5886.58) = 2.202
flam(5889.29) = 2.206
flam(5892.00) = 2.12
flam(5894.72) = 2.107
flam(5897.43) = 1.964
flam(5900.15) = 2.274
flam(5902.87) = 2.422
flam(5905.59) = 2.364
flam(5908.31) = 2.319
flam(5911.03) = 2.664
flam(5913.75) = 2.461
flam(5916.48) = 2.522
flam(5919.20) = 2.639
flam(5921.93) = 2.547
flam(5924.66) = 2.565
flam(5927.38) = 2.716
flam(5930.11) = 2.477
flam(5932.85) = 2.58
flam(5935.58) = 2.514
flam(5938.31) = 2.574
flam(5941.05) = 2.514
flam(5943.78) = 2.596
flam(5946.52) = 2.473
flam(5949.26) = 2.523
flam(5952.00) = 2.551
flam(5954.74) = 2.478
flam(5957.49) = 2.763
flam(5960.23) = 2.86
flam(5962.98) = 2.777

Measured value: 2.7 Ang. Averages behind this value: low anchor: 2.5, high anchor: 2.56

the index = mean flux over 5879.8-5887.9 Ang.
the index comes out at 2.42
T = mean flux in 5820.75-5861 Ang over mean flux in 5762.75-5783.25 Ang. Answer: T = 1.0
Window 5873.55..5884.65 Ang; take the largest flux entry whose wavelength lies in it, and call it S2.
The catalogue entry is 2.692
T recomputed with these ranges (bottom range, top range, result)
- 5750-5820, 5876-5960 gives 0.95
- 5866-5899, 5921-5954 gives 1.08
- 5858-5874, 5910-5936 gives 1.02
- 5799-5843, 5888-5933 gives 0.90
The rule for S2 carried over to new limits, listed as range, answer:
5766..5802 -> 2.829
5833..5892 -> 2.864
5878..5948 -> 2.716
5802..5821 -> 2.836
